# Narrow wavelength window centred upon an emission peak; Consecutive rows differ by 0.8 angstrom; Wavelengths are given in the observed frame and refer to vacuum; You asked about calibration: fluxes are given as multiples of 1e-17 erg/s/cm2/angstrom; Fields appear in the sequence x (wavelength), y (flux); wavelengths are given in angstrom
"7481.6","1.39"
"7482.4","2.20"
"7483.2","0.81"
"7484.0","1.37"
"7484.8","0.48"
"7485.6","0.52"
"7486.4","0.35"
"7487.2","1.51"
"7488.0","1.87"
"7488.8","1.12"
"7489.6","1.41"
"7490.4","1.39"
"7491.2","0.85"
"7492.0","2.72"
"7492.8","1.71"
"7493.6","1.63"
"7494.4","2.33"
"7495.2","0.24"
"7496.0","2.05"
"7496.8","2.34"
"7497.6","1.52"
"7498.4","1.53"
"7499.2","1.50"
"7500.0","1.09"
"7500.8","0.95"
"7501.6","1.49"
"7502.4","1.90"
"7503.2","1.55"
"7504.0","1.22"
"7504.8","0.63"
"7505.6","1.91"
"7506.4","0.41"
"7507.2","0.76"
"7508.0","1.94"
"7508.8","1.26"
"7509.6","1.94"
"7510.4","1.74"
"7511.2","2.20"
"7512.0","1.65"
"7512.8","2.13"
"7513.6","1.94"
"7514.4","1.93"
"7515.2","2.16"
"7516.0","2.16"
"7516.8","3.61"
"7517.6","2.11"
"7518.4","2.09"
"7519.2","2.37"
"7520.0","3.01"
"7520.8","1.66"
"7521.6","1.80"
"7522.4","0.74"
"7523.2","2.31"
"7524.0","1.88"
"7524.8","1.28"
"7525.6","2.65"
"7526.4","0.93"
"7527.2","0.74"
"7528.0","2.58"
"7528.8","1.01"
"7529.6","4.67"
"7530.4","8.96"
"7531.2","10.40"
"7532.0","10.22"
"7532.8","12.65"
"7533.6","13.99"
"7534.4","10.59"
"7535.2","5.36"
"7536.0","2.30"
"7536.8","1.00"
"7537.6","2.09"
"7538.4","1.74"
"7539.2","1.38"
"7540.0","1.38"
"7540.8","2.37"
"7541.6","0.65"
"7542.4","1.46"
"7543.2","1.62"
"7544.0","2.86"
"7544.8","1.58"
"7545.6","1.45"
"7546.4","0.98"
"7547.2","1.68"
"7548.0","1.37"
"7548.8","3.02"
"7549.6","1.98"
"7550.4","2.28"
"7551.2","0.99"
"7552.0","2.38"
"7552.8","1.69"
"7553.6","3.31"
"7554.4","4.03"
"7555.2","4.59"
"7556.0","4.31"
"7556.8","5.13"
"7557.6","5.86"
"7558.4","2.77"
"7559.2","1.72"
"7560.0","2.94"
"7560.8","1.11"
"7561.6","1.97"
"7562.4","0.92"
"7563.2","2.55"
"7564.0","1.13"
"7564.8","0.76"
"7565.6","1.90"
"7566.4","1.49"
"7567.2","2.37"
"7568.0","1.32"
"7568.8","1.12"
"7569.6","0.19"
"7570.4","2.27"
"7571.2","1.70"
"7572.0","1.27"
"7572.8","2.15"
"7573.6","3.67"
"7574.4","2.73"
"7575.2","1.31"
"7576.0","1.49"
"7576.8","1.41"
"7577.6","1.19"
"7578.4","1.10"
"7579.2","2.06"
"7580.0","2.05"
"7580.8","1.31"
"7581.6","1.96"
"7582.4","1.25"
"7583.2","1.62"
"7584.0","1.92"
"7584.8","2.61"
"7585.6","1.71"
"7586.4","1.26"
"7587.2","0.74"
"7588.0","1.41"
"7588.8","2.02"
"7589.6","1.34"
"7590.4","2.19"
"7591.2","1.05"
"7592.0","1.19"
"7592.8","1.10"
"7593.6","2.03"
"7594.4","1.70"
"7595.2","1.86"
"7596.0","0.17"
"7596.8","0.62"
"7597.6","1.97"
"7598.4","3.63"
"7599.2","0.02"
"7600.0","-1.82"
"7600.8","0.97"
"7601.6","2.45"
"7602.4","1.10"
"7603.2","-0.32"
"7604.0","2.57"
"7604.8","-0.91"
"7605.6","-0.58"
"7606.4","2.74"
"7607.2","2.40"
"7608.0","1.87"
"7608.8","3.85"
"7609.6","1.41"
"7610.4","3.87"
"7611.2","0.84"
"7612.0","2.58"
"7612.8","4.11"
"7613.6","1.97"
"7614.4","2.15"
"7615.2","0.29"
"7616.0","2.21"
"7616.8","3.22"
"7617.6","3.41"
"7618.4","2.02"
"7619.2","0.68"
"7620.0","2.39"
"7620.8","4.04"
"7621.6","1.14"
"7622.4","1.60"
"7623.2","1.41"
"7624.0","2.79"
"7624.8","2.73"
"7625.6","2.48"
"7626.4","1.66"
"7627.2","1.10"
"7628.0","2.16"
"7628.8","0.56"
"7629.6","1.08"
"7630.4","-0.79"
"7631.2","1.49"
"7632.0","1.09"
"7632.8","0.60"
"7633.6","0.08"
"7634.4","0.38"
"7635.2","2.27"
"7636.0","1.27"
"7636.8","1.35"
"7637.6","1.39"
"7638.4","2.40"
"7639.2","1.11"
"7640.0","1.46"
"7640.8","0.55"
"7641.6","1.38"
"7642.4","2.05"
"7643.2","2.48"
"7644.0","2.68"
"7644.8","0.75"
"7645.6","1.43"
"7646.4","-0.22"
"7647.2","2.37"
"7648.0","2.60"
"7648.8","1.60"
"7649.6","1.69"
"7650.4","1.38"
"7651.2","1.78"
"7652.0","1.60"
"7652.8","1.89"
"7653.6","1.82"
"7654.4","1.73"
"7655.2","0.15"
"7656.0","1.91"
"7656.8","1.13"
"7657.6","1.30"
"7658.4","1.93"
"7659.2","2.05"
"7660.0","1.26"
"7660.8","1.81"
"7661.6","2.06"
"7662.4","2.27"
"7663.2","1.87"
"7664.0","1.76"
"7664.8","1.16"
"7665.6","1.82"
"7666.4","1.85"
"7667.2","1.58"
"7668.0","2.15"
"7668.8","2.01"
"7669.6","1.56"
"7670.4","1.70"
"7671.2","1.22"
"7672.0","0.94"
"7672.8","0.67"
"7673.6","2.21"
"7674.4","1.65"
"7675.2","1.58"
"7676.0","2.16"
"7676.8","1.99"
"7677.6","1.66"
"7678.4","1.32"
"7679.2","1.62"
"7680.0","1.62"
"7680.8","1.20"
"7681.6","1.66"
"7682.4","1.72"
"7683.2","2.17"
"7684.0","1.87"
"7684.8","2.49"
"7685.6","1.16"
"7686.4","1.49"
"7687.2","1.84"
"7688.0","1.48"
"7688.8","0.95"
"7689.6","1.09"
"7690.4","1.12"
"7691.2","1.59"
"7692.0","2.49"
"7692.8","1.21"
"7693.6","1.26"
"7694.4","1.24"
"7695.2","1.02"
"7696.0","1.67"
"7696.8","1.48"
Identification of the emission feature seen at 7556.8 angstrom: [N II]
